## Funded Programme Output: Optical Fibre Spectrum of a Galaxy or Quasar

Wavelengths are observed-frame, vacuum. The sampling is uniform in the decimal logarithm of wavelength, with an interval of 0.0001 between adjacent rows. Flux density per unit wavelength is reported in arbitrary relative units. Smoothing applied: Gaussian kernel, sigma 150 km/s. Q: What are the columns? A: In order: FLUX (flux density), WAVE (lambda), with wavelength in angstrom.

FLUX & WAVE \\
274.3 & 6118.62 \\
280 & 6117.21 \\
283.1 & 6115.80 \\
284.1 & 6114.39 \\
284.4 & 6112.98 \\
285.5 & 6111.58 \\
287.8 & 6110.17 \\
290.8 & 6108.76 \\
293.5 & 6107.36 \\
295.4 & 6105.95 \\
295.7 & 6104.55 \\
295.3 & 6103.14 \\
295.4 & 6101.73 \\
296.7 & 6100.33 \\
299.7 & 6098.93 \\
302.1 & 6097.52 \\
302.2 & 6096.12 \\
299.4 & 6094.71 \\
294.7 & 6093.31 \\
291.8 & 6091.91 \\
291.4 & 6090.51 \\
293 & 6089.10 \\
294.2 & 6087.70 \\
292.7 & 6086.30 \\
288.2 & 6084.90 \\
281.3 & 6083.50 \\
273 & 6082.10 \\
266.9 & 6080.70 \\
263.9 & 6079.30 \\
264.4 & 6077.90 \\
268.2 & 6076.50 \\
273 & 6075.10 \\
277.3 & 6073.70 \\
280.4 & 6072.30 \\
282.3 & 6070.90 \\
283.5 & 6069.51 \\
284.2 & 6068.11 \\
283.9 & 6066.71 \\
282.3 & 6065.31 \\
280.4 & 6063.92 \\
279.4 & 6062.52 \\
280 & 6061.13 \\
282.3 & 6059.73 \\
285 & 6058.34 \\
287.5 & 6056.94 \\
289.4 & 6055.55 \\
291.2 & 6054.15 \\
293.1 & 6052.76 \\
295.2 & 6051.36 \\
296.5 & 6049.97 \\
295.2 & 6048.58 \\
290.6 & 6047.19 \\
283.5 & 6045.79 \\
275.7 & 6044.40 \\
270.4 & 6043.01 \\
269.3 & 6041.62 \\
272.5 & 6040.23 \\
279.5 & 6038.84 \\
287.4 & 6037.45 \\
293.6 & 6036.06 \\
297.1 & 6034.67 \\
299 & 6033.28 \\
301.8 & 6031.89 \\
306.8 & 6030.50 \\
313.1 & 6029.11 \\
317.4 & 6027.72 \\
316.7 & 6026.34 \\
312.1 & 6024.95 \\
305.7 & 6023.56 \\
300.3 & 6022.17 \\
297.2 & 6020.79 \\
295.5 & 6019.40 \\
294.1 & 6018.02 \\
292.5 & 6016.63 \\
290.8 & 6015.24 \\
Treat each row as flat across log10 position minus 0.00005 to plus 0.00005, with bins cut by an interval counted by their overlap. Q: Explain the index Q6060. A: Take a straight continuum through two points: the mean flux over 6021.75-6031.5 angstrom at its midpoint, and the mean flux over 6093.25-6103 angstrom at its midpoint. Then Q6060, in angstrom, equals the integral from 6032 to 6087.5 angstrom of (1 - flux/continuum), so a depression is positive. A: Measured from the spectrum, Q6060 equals 4.00 angstrom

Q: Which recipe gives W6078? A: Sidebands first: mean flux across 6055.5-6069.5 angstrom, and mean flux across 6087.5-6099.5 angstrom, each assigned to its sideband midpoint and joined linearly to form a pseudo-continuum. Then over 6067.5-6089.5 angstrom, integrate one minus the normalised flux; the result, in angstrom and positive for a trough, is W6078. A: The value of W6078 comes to 0.84 angstrom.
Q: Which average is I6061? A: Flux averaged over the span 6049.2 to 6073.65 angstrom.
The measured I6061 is 285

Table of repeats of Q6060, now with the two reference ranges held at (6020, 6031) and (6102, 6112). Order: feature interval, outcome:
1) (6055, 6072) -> 1.0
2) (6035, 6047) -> 1.0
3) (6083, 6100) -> 0.0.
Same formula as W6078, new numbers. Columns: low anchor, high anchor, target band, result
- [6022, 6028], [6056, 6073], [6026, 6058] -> 0.7 angstrom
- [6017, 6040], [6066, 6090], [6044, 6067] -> 0.2 angstrom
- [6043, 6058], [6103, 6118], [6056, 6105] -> 0.5 angstrom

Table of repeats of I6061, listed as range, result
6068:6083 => 274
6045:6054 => 292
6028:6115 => 287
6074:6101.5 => 286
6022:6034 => 308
